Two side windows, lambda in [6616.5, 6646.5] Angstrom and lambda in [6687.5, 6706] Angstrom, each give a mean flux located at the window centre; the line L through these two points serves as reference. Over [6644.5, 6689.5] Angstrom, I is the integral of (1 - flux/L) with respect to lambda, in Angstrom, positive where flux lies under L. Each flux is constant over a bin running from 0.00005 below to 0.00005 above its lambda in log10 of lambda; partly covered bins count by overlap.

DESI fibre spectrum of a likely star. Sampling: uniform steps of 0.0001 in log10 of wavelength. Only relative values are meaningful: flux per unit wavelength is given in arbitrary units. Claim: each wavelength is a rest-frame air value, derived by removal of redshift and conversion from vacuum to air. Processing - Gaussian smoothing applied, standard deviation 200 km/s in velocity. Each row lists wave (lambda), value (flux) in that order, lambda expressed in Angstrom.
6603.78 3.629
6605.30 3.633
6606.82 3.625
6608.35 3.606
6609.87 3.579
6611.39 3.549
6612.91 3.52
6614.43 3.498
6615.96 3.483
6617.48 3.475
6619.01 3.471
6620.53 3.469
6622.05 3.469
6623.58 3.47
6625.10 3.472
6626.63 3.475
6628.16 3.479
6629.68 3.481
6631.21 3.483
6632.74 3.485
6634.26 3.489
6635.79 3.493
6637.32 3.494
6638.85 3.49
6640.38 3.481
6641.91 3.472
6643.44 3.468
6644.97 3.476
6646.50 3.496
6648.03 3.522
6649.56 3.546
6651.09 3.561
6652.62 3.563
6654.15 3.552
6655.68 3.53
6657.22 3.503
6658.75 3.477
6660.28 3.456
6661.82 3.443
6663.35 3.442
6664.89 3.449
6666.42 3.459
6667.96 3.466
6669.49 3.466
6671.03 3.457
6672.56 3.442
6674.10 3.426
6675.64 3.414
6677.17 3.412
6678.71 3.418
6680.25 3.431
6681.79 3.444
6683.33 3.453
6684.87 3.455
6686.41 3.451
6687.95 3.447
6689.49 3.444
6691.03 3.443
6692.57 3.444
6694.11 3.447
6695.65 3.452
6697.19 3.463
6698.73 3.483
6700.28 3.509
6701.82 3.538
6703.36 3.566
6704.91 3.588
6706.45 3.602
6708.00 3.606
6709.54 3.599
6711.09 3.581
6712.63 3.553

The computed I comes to 0.2 Angstrom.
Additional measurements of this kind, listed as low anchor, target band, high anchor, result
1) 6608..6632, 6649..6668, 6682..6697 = -0.1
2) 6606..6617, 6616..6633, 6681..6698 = 0.3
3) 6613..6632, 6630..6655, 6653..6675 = -0.2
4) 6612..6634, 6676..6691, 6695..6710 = 0.4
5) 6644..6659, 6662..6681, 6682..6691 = 0.2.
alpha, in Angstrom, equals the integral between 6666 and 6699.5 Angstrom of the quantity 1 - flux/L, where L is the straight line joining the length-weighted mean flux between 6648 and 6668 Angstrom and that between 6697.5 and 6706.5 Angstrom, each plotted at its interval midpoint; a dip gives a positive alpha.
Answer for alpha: 0.7 Angstrom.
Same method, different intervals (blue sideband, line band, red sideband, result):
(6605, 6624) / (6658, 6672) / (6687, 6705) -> 0.16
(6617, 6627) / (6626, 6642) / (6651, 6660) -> 0.03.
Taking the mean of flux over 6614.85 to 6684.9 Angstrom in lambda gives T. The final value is 3.48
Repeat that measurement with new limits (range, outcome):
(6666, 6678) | 3.44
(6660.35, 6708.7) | 3.47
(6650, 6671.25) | 3.49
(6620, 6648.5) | 3.48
